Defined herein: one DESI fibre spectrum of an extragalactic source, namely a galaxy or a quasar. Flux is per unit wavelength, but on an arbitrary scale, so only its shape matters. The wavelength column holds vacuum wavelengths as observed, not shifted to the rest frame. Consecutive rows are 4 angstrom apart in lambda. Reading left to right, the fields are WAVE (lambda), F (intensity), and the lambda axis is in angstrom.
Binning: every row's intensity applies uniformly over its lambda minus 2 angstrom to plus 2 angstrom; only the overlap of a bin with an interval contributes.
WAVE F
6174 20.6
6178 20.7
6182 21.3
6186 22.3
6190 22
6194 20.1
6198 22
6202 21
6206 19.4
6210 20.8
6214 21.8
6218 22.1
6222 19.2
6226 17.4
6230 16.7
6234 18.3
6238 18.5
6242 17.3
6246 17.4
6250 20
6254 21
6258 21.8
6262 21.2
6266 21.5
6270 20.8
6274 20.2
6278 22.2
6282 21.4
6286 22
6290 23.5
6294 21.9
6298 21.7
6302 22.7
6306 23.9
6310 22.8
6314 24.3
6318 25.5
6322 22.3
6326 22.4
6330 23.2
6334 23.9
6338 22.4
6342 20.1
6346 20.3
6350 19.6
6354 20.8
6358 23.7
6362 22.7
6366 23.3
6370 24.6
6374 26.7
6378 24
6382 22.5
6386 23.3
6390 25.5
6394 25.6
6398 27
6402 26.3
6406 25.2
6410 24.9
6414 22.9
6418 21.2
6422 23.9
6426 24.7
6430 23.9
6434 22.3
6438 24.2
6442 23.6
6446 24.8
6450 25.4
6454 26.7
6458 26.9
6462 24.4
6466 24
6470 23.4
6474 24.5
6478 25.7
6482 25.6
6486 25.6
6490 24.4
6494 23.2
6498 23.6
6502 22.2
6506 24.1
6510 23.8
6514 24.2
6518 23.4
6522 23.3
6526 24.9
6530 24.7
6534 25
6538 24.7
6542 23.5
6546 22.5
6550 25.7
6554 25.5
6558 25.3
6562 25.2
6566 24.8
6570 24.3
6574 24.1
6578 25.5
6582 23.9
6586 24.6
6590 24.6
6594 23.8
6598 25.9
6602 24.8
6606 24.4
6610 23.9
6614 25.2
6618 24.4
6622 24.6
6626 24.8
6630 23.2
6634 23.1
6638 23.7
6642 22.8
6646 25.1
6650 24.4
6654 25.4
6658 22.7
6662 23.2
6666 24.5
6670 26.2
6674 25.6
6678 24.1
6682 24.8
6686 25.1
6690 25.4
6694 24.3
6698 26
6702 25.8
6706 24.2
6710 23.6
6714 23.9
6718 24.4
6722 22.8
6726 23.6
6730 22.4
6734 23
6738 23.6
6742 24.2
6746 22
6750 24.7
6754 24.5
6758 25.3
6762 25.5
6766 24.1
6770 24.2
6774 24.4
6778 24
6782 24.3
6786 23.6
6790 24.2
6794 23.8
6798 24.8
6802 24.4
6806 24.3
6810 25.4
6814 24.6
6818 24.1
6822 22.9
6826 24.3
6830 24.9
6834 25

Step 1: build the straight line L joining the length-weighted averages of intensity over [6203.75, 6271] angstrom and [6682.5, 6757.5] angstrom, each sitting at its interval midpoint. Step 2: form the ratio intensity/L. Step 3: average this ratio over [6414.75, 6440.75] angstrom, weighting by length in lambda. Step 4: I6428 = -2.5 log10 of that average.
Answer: -0.09 mag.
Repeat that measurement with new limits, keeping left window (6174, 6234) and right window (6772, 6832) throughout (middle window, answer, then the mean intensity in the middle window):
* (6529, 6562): -0.09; 24.6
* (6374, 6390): -0.12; 24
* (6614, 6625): -0.07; 24.7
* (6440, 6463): -0.15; 25.3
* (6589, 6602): -0.08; 24.8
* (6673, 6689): -0.06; 24.9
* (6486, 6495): -0.09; 24.3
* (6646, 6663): -0.04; 24.1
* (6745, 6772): -0.02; 24.4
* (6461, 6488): -0.12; 24.8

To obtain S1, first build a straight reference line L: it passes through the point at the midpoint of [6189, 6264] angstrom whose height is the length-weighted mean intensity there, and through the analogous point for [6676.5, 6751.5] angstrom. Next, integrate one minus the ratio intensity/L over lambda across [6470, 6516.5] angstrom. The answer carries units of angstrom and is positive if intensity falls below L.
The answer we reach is -4.3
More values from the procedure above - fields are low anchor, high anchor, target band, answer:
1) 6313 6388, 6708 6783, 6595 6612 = -0.8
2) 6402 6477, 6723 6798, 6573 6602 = -0.6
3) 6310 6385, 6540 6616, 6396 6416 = -1.6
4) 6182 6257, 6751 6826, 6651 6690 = -2.0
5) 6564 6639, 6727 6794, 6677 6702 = -0.9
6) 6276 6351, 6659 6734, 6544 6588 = -1.8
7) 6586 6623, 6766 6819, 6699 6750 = 1.5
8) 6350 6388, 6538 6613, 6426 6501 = -2.0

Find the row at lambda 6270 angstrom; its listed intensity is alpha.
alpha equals 20.8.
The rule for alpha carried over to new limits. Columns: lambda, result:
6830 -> 24.9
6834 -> 25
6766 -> 24.1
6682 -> 24.8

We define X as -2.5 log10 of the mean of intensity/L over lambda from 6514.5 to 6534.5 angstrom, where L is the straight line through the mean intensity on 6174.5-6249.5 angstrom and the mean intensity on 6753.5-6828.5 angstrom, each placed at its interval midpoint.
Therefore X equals -0.09 mag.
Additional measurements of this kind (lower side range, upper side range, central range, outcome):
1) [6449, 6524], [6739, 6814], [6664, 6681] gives -0.03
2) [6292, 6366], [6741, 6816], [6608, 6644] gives -0.01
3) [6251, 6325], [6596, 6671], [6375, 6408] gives -0.10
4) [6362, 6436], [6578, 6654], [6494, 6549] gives 0.02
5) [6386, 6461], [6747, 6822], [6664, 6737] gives 0.00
